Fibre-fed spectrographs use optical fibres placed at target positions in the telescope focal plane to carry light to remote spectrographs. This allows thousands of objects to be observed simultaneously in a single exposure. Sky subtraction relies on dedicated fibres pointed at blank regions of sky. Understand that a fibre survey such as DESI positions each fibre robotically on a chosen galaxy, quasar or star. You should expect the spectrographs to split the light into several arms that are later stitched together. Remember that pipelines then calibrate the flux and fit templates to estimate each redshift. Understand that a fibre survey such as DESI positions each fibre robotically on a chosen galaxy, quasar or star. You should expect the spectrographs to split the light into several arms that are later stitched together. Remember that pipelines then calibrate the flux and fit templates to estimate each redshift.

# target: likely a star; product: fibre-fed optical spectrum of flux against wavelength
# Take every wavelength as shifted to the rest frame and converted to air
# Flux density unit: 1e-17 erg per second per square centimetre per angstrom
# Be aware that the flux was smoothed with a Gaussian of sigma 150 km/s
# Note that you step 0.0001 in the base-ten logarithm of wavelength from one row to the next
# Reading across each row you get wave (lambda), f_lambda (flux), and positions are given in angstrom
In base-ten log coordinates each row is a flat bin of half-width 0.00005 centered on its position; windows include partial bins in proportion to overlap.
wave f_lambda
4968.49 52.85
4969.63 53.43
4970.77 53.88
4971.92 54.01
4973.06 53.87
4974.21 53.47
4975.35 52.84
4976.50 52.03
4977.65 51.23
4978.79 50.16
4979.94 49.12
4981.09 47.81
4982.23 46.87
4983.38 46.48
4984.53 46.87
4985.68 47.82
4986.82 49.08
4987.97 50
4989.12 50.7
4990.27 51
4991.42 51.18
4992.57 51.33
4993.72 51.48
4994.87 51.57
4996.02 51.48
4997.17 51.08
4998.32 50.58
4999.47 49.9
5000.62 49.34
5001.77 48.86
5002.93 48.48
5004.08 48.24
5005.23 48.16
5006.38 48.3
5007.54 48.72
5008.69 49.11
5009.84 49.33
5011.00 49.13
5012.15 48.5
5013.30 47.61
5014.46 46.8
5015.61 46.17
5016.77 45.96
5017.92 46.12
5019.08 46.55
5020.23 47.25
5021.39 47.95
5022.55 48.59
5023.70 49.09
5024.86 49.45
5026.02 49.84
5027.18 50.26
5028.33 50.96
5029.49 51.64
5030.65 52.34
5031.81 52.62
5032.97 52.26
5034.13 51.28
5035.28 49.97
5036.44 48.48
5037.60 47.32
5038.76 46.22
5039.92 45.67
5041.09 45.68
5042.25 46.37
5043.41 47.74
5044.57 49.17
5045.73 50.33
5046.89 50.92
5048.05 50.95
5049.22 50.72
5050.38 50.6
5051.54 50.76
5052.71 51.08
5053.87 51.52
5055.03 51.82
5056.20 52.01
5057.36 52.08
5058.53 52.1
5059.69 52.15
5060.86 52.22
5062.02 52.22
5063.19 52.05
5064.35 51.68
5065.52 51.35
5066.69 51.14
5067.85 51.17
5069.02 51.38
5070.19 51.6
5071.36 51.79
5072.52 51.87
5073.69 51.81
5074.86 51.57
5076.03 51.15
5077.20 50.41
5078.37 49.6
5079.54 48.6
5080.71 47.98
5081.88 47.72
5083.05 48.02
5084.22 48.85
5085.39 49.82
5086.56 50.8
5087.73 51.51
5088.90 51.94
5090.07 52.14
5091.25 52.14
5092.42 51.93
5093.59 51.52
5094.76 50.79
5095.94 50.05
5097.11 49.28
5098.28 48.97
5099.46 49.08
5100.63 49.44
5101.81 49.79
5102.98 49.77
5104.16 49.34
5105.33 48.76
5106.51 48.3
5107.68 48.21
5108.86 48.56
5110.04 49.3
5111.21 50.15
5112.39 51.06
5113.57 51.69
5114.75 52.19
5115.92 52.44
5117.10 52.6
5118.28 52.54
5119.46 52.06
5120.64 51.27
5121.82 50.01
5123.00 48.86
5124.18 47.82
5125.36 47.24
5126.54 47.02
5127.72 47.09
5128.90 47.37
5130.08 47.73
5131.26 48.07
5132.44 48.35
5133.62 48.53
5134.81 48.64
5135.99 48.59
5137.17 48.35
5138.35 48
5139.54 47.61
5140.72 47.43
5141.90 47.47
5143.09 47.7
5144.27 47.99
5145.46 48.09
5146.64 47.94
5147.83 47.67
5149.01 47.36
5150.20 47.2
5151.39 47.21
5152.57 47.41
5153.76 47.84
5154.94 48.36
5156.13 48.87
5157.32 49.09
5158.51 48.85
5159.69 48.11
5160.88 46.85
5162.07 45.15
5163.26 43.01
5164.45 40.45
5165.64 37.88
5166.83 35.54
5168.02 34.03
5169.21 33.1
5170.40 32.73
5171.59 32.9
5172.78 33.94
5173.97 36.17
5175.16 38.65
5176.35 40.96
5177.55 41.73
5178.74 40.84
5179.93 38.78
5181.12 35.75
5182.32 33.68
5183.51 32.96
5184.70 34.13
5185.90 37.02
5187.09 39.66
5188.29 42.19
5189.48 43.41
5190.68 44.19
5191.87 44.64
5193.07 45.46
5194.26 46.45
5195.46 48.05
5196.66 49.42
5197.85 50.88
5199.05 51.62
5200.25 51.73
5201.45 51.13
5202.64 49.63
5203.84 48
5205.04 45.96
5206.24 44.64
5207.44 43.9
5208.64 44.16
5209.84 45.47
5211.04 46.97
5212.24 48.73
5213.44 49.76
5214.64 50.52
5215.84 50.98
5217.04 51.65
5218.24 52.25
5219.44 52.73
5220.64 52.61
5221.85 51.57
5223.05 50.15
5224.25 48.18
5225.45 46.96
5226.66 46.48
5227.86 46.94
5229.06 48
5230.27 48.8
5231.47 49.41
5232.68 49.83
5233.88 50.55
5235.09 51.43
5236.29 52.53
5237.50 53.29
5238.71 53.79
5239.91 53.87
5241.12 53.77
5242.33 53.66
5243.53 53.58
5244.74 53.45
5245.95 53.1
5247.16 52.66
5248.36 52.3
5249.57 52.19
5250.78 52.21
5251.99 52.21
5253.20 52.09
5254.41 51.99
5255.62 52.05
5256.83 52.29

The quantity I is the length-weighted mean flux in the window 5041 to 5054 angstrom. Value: 49.8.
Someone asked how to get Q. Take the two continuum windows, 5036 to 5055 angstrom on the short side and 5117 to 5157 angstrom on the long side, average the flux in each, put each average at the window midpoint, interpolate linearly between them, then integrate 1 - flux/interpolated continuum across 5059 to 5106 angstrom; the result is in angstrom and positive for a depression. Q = -1.7 angstrom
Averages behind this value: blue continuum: 49.1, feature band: 50.6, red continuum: 48.4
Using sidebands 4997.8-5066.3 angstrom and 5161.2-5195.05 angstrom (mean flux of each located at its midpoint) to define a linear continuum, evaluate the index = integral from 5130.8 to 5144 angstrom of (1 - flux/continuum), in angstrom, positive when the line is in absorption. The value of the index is -2.0 angstrom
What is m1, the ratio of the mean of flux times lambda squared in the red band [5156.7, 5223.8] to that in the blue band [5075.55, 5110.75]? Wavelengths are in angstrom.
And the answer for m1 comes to 0.9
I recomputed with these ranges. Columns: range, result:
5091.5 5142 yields 49.4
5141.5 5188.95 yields 41.8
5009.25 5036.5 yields 49.1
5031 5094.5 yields 50.5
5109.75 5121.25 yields 51.6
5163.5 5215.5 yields 42.3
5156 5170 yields 42.2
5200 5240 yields 49.4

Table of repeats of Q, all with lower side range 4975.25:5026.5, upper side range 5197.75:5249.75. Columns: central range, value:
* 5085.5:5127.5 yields -0.5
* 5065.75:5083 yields -0.4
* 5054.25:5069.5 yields -0.8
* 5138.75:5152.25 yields 0.6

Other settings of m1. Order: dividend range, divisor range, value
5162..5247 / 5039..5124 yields 0.95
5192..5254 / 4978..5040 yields 1.11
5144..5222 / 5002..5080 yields 0.94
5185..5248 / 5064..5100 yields 1.02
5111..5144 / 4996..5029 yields 1.06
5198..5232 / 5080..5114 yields 1.03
